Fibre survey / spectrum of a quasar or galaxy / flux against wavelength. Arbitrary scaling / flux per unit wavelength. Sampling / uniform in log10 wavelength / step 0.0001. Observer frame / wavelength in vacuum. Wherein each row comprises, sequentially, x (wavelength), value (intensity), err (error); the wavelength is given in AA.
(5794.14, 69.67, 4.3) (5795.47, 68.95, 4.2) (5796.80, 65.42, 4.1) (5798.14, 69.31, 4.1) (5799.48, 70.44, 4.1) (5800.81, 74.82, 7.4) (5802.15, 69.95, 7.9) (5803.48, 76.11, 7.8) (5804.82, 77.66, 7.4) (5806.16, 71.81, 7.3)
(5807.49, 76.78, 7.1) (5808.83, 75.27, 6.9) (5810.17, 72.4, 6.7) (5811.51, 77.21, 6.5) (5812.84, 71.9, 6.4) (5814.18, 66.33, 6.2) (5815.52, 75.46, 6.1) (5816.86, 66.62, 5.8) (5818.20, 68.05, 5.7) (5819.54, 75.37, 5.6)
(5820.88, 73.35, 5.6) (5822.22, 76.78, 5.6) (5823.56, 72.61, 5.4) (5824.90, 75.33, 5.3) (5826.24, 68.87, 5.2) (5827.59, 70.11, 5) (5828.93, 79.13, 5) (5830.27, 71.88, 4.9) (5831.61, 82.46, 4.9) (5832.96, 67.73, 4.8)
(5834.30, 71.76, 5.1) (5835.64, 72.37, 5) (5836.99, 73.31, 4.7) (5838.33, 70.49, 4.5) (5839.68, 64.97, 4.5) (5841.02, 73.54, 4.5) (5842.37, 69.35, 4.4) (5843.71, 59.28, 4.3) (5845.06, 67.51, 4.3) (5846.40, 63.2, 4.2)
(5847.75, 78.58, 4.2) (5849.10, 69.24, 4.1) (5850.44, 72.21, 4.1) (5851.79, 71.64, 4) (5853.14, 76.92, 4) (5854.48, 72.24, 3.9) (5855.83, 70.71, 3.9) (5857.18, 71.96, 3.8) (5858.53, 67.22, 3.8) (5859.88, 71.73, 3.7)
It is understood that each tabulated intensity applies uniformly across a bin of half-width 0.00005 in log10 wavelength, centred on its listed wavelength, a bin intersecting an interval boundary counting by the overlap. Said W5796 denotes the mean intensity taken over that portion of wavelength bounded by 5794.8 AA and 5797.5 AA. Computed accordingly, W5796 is 67.3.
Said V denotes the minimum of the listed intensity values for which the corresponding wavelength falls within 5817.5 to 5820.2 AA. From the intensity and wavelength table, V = 68.05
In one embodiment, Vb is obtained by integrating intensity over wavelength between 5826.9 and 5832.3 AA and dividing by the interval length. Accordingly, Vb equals 75.7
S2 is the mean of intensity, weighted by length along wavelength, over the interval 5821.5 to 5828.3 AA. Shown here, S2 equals 72.8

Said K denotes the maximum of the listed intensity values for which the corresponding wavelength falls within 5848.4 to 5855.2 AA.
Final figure 76.92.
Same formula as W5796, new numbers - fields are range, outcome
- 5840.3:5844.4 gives 67.4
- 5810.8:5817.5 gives 71.6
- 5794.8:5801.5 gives 69.8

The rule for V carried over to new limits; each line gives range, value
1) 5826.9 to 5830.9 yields 70.11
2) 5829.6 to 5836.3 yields 67.73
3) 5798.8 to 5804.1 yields 69.95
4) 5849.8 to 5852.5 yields 71.64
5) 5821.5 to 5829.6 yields 68.87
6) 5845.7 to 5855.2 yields 63.2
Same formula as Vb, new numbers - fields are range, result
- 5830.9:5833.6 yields 75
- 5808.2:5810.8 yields 73.8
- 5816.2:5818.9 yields 67.4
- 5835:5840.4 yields 70.3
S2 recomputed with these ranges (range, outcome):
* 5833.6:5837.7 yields 72.5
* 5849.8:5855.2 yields 73.3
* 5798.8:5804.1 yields 72.8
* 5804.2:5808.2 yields 75.4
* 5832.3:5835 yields 70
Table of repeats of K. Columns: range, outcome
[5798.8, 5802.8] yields 74.82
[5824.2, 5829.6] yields 79.13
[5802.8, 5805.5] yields 77.66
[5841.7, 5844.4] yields 69.35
